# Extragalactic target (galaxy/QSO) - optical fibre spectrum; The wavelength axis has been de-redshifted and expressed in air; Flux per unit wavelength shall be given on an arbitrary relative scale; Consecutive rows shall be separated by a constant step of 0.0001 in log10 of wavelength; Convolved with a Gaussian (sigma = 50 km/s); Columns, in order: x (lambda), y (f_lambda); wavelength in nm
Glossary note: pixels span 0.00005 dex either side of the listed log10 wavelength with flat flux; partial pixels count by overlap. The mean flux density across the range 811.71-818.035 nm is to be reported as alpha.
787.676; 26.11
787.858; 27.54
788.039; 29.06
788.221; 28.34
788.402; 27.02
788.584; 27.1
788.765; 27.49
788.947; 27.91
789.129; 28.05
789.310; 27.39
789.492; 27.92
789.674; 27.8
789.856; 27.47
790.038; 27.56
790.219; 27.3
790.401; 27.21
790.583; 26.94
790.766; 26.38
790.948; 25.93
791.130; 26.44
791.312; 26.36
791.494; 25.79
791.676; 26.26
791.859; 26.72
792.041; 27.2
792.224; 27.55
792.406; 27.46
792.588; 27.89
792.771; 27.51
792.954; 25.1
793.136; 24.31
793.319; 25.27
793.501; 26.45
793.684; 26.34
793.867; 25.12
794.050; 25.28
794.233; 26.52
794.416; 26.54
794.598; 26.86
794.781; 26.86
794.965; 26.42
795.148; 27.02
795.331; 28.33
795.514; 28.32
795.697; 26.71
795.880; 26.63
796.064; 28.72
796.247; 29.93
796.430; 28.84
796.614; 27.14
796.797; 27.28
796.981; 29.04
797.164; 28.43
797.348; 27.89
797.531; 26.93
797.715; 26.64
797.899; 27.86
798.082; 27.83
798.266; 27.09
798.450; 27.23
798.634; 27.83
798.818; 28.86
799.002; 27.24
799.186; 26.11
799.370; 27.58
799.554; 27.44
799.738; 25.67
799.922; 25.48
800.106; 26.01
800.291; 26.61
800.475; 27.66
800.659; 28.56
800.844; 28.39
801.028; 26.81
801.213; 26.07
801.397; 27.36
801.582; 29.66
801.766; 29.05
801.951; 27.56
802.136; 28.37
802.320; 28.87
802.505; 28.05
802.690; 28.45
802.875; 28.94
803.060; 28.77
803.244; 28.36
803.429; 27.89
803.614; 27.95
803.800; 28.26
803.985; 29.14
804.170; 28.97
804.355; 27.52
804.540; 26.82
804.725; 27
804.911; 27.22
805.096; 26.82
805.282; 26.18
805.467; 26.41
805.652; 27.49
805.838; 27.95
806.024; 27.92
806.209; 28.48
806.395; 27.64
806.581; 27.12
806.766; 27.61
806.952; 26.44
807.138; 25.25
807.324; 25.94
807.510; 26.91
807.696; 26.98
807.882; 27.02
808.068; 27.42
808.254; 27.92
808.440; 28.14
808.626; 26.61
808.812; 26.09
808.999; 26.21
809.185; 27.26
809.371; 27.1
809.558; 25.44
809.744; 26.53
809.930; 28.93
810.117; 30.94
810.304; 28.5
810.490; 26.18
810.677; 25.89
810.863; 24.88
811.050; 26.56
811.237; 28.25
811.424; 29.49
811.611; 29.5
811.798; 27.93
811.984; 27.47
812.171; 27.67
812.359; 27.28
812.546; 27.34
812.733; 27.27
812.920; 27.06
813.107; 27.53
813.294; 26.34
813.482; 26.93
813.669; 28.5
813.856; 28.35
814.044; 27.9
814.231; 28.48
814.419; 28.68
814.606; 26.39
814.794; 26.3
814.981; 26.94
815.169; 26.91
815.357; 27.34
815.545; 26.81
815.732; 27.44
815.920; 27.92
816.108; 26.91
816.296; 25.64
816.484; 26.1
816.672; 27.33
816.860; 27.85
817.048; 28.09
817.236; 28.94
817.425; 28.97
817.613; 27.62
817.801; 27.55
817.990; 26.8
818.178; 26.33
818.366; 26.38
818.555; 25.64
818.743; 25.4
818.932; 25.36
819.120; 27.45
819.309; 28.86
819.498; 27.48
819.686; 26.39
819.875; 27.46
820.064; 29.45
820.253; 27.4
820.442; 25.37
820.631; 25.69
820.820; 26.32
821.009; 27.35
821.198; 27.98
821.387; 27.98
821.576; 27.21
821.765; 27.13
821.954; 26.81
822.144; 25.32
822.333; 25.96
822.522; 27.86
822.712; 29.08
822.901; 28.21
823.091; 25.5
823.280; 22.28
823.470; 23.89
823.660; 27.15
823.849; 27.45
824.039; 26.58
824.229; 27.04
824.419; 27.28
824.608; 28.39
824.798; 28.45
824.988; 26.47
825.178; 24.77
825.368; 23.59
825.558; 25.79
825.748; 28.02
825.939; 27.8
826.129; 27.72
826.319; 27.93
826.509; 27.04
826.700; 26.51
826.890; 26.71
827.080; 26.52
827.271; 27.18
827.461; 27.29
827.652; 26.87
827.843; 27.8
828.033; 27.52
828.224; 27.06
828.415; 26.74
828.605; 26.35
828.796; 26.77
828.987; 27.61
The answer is 27.4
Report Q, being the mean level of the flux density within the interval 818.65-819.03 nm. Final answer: 25.4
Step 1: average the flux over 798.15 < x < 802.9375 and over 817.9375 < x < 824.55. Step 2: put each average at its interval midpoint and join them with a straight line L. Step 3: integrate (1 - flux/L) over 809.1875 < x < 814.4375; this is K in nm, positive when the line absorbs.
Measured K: -0.09 nm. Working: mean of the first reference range 27.6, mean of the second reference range 26.8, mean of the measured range 27.6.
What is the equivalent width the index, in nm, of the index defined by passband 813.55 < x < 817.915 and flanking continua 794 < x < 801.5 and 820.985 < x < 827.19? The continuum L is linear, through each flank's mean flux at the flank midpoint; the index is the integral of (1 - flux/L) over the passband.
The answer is -0.091 nm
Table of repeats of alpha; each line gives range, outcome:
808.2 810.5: 27.4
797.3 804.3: 27.7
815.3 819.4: 27.1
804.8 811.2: 27.1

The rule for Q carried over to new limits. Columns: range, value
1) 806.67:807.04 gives 27.1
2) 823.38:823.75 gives 25.5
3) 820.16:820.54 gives 26.4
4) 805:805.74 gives 26.7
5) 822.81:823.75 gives 25.4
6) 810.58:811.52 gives 27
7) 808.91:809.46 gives 26.9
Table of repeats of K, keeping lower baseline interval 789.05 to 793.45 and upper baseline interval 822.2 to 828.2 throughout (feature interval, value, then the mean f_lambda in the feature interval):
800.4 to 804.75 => -0.213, 28.1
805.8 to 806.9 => -0.038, 27.7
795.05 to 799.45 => -0.149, 27.7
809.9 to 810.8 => -0.037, 27.9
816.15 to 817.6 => -0.040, 27.5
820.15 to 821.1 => 0.012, 26.4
